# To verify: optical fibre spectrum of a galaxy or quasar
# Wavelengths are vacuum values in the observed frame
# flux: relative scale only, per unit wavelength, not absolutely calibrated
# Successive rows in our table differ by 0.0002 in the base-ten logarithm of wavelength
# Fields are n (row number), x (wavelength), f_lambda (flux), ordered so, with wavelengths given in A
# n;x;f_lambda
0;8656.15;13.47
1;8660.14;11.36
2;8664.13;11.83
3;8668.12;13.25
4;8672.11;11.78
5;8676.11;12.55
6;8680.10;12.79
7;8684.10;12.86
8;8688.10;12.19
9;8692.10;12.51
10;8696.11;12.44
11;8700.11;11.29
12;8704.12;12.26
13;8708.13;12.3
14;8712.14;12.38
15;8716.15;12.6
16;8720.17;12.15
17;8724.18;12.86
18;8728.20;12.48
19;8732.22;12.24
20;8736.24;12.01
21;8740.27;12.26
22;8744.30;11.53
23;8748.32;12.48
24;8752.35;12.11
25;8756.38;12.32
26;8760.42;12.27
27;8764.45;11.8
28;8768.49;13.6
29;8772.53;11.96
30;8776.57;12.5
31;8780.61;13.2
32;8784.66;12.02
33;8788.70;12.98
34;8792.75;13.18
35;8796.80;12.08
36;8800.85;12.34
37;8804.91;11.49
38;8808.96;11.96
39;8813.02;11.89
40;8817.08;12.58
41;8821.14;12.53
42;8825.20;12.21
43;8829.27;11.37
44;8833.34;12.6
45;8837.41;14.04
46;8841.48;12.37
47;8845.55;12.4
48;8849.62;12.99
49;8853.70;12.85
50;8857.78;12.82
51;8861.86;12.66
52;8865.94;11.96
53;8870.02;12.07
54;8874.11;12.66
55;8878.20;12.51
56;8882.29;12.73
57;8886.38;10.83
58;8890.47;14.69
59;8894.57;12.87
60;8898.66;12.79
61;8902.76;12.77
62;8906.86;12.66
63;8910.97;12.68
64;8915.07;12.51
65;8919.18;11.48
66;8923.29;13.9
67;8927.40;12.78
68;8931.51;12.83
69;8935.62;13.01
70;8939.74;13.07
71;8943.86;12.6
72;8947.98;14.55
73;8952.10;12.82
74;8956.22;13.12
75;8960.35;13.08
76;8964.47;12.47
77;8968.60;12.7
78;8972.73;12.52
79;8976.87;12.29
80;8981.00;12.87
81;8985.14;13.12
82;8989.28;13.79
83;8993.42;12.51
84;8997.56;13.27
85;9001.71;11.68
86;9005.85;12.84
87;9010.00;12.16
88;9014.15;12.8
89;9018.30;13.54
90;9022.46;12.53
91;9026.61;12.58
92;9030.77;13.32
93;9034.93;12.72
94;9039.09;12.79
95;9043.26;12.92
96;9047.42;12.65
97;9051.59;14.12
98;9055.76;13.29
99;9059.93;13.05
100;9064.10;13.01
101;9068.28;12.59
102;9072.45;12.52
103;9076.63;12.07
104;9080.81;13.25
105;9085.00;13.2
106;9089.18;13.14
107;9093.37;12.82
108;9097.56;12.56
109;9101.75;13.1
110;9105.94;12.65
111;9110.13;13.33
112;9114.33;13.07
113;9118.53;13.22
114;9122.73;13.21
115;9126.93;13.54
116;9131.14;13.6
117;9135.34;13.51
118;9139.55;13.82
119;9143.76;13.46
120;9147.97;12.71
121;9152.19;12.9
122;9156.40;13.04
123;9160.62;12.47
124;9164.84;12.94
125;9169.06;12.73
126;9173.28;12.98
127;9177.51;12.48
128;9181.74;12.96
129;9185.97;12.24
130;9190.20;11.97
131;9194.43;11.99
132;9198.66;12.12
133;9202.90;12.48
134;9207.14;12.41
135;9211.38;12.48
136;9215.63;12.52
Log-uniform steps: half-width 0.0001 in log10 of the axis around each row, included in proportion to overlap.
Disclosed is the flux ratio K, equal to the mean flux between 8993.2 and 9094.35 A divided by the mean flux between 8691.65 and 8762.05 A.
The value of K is 1.1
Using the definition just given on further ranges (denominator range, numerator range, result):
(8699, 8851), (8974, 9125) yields 1.04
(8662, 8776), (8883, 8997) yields 1.04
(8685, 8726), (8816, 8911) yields 1.02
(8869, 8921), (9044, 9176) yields 1.04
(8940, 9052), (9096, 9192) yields 1.01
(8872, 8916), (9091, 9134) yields 1.03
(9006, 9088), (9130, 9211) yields 0.99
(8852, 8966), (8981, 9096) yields 1.01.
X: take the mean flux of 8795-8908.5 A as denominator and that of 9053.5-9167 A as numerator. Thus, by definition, 1.04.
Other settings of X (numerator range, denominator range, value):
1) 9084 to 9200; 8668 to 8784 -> 1.05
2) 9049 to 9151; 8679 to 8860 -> 1.06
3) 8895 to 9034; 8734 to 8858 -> 1.03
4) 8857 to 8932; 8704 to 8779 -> 1.02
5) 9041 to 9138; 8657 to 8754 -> 1.06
